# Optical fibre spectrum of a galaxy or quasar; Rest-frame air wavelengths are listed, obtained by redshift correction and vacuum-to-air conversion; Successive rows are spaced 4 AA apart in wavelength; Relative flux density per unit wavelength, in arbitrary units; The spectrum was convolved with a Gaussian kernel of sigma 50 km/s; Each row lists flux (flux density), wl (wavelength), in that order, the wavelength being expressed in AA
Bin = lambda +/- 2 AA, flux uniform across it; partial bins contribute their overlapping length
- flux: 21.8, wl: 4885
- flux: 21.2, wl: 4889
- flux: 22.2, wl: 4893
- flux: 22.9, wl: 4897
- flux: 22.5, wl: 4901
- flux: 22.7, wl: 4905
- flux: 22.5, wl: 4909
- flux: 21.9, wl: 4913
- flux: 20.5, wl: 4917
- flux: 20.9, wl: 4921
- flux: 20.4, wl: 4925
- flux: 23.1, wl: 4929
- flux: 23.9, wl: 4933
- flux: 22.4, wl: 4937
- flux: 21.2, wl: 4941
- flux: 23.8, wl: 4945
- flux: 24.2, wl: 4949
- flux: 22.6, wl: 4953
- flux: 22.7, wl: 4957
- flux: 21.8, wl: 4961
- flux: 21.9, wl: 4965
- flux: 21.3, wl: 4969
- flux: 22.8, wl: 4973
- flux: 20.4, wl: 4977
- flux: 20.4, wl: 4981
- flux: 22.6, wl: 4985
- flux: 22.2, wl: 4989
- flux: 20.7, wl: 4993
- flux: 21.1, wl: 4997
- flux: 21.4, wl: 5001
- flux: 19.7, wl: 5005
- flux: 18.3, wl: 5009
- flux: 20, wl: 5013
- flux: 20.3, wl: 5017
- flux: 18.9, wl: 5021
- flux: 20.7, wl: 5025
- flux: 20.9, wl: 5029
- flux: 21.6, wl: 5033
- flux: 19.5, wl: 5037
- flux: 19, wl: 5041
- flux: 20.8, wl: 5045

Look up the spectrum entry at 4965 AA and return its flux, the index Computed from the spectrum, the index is 21.9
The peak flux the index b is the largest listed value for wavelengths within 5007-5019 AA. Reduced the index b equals 20.3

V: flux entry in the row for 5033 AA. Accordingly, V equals 21.6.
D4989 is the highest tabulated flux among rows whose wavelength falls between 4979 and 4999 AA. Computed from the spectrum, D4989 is 22.6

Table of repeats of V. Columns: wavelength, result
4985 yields 22.6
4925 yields 20.4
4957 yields 22.7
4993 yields 20.7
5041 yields 19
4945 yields 23.8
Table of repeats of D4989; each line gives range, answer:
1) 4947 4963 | 24.2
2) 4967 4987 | 22.8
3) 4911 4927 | 21.9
